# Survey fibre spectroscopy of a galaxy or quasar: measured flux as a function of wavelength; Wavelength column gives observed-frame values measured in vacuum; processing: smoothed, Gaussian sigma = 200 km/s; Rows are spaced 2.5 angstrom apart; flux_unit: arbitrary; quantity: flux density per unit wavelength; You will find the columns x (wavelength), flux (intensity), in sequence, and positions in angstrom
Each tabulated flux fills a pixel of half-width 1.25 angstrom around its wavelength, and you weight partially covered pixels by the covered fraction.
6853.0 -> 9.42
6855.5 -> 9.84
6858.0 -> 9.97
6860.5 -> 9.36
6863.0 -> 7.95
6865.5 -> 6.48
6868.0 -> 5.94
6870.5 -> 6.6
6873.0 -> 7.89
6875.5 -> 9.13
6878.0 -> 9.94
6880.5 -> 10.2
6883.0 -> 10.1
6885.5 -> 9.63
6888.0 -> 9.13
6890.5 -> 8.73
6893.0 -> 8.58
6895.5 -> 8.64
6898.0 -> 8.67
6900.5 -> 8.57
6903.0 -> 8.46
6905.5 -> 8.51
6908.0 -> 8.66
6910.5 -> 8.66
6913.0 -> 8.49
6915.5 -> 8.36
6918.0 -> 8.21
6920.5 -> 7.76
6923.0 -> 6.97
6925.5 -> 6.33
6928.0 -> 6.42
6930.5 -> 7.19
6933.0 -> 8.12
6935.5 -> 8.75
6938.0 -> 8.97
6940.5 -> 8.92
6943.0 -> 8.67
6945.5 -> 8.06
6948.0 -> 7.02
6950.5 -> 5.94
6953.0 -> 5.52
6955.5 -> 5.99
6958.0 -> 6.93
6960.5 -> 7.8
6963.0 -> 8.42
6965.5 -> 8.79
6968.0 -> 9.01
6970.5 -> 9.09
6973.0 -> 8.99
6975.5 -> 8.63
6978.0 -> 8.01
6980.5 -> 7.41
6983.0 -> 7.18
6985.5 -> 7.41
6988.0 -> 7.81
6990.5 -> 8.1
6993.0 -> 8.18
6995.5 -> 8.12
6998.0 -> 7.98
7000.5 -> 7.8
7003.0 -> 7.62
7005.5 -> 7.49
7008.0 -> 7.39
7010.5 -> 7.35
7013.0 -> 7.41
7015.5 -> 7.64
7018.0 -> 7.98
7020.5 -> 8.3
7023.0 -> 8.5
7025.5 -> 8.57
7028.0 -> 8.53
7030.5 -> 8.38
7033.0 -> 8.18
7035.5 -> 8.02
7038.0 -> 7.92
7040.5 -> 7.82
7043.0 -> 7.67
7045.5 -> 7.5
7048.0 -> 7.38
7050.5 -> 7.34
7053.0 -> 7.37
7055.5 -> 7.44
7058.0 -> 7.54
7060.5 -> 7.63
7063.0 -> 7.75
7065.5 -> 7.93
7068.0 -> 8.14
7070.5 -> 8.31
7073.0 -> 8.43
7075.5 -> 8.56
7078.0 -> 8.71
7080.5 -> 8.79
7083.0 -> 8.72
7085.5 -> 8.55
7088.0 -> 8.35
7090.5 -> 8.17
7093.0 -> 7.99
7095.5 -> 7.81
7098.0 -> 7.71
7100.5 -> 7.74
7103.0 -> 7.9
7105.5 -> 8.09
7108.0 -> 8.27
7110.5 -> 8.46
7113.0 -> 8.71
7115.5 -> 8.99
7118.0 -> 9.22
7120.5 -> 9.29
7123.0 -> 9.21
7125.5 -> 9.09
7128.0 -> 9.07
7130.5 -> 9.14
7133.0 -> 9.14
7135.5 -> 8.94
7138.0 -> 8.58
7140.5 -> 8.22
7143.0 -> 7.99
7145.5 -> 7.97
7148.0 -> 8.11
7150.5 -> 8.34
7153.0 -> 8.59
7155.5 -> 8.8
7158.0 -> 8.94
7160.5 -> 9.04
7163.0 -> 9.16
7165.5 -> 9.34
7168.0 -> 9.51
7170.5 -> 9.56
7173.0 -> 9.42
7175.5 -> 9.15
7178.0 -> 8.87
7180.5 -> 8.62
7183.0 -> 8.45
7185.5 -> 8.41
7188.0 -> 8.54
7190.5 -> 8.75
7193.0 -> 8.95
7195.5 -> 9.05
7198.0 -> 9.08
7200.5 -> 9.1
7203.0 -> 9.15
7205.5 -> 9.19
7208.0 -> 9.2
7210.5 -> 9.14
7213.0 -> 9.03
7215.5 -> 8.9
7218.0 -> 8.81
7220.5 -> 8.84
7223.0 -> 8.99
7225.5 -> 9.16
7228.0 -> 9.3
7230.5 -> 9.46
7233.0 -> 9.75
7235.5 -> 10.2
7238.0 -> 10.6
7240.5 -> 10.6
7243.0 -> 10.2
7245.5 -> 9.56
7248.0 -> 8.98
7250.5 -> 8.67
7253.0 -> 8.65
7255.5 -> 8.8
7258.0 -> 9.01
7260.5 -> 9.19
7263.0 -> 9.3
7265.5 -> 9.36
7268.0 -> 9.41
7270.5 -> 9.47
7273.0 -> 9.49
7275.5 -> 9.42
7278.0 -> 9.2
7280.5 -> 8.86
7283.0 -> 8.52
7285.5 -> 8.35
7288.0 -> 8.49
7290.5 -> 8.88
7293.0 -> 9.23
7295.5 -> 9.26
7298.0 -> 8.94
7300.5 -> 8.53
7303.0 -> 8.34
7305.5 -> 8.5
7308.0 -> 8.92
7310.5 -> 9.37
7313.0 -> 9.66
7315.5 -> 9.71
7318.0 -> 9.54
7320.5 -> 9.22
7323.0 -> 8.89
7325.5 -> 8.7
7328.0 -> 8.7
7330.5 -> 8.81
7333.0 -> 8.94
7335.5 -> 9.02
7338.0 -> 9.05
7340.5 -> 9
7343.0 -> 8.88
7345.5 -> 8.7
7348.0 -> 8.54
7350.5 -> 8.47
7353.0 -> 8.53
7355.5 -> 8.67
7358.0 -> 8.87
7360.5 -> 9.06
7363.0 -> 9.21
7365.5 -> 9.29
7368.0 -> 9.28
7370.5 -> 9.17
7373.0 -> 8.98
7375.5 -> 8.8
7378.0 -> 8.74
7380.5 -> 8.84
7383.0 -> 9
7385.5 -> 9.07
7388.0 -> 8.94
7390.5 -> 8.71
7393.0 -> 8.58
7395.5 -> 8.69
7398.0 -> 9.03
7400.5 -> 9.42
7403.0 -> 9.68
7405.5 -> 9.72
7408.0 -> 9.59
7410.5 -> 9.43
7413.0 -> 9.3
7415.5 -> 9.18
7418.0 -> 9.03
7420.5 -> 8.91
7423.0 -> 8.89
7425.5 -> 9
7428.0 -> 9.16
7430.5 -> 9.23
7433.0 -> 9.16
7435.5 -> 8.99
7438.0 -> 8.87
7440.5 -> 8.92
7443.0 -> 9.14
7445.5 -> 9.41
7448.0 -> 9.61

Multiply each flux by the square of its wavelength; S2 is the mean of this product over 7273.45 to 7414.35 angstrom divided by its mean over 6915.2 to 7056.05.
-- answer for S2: 1.3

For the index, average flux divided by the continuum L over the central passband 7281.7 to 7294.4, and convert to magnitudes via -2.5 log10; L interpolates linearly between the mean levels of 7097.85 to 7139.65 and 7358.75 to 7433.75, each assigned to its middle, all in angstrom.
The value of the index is 0.03 mag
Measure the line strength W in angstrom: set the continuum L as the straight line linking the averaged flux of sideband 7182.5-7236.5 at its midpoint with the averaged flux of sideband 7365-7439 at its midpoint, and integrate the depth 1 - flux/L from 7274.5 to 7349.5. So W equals 1.18 angstrom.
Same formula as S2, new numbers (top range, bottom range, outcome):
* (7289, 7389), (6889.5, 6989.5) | 1.26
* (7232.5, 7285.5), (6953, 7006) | 1.28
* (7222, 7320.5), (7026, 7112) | 1.21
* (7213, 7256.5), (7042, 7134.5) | 1.18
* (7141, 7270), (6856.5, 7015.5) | 1.22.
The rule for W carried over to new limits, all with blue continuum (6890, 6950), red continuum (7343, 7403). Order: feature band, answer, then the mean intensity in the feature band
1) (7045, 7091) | 1.9 angstrom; 8.04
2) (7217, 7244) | -3.0 angstrom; 9.63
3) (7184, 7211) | -1.1 angstrom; 8.95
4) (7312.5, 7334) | -0.7 angstrom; 9.11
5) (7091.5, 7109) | 1.1 angstrom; 7.93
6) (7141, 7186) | -1.3 angstrom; 8.79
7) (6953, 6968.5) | 1.2 angstrom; 7.58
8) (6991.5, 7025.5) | 1.7 angstrom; 7.86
